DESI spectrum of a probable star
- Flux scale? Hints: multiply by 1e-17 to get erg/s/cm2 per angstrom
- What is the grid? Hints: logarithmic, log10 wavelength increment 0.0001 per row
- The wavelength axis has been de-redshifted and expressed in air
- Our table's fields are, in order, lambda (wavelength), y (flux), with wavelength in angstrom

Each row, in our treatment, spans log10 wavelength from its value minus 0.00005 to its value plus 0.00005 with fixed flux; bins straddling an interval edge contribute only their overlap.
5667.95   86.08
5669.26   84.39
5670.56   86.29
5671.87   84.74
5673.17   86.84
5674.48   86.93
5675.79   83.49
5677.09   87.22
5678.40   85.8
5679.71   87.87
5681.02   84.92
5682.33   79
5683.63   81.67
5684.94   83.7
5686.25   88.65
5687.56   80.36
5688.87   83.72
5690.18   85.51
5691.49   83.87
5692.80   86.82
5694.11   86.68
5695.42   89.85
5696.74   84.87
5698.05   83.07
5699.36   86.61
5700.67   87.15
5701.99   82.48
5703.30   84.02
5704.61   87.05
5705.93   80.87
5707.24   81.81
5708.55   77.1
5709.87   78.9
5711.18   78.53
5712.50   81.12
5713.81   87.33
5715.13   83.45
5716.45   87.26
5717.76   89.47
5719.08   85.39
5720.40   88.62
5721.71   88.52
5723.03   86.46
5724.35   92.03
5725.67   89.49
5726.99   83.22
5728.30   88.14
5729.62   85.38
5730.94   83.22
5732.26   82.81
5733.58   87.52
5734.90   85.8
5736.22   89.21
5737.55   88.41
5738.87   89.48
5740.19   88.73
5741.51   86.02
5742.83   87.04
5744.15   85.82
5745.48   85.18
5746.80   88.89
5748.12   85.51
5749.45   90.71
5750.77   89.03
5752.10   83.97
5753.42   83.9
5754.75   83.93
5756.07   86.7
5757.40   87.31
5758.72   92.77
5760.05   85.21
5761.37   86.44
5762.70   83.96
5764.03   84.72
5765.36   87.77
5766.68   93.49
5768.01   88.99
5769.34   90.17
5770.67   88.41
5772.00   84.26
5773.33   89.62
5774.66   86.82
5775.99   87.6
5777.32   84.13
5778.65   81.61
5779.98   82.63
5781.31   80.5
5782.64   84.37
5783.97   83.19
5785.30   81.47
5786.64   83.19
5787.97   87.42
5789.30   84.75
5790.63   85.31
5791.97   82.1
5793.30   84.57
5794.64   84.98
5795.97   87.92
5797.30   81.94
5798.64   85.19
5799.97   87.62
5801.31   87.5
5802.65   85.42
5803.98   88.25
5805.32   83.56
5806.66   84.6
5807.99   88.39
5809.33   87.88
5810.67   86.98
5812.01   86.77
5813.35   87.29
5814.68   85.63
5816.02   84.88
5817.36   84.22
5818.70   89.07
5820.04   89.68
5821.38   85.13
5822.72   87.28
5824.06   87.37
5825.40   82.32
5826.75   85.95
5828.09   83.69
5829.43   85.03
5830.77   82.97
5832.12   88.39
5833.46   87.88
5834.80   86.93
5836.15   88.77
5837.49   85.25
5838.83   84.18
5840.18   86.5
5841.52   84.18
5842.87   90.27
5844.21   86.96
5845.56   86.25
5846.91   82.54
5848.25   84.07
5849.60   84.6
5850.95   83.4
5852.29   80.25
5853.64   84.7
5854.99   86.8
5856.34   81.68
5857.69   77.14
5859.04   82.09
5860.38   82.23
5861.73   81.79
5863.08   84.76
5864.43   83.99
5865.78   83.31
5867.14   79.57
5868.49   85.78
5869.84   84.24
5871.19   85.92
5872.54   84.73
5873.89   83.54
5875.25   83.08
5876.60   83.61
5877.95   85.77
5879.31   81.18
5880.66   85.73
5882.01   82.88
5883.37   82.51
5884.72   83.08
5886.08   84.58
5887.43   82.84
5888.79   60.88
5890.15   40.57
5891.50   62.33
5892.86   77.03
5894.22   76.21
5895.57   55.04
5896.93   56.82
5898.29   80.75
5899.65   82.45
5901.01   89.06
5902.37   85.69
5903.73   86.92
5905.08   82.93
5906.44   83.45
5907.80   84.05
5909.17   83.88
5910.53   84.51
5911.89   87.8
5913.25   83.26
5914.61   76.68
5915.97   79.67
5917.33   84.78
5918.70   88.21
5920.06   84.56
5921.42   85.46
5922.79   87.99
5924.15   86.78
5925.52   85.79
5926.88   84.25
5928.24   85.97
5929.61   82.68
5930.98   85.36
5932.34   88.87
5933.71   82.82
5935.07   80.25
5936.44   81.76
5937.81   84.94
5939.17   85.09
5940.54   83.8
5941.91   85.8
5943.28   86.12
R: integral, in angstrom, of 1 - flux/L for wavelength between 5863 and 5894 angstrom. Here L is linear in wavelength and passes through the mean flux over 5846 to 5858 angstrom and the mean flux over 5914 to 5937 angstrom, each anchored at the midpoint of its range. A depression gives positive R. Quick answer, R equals 1.5 angstrom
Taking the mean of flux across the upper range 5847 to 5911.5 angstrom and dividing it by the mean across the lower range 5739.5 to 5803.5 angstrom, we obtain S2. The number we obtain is 0.9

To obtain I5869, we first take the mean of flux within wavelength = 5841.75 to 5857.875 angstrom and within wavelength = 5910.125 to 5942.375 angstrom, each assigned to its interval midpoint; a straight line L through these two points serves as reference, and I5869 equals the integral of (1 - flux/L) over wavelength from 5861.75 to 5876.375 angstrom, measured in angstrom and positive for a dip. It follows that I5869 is 0.1 angstrom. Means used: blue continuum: 84.2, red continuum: 84.5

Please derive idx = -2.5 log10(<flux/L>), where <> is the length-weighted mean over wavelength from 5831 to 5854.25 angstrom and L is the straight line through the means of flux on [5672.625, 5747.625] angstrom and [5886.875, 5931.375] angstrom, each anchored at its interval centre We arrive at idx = -0.05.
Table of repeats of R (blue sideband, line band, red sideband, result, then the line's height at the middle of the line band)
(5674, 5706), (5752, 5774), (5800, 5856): -0.5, 85.4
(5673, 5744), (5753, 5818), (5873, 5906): -3.1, 82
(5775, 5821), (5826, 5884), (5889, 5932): -1.2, 82.6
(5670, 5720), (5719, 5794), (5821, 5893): -2.3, 83.8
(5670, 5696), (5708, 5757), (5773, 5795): -0.8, 84.7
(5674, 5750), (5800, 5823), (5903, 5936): -0.4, 85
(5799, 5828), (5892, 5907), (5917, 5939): 1.4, 85.4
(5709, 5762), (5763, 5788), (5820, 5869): 0.0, 85.7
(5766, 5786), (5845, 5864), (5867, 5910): -0.5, 81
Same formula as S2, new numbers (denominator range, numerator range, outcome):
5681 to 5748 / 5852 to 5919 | 0.94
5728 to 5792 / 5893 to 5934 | 0.96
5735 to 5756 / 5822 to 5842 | 0.99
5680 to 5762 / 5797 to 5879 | 0.99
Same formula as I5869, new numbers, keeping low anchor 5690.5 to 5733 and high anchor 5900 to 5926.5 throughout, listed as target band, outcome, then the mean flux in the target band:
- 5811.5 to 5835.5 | -0.3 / 86.1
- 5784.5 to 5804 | 0.0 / 85.1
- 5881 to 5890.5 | 1.0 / 75.4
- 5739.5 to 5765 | -0.5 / 86.6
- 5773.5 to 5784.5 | 0.1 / 84.2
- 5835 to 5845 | -0.2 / 86.6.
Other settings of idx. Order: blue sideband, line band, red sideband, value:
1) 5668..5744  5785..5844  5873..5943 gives -0.04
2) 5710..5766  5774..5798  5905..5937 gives 0.02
